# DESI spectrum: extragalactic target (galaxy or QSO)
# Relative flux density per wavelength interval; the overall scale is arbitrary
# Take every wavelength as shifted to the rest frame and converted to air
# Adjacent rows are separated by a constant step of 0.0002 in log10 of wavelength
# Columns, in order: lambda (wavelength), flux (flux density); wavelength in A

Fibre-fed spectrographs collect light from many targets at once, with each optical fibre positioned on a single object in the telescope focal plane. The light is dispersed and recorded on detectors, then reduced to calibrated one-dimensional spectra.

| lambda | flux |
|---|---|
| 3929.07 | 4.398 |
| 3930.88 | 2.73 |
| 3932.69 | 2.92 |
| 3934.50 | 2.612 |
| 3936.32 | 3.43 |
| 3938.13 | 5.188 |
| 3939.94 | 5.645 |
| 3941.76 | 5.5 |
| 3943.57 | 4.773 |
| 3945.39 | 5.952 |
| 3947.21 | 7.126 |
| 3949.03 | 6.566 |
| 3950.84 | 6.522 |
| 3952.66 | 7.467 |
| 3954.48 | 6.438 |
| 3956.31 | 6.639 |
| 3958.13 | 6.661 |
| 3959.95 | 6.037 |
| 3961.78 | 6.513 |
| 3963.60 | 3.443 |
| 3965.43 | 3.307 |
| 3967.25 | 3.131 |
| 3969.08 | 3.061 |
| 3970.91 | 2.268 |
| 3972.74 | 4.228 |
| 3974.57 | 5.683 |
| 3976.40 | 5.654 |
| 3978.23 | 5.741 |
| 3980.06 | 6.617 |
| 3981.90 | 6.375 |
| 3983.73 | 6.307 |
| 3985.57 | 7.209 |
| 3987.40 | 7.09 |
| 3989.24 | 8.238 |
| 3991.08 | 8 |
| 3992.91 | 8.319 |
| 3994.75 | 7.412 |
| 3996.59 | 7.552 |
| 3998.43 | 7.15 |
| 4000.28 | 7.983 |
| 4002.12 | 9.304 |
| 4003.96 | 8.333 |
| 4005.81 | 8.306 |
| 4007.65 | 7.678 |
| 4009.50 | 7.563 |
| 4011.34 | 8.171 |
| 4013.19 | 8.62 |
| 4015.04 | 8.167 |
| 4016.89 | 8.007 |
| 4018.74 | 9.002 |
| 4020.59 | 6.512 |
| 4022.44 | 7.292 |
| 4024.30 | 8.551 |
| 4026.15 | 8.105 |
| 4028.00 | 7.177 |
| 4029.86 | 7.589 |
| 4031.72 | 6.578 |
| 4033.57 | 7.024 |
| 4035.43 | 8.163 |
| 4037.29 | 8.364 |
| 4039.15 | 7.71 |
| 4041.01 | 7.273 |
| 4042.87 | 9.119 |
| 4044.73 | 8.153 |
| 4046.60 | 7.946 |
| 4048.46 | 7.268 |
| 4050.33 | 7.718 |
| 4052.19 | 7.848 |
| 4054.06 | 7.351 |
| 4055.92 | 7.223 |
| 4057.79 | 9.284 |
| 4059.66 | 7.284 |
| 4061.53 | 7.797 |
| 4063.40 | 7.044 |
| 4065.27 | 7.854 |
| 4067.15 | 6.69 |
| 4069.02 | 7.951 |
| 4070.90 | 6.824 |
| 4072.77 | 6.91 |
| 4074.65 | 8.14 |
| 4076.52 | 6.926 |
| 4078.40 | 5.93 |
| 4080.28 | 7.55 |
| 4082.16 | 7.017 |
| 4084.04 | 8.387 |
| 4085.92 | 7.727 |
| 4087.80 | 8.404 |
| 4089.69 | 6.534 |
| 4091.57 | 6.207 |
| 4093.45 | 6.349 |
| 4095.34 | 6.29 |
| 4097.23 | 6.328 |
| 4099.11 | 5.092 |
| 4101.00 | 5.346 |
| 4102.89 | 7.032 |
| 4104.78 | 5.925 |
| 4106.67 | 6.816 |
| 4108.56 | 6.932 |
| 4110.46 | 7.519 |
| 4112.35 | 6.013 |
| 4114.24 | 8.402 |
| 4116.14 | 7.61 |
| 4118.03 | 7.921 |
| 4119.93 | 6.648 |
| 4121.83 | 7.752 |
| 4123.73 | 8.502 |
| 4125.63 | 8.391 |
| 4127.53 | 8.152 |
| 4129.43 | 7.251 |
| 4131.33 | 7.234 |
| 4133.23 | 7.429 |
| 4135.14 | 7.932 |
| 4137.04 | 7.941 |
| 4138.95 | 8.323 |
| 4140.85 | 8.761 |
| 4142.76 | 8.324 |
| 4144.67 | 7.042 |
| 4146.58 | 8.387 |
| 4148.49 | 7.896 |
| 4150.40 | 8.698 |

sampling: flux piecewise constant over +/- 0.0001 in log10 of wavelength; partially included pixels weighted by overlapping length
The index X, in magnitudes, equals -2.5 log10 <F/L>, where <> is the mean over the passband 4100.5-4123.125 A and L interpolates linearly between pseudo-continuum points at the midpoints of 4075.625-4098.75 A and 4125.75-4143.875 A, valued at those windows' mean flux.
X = 0.061 mag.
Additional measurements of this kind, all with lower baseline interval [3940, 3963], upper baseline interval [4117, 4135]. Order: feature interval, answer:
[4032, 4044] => -0.13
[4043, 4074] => -0.07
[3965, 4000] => 0.09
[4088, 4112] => 0.17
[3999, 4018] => -0.21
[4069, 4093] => 0.02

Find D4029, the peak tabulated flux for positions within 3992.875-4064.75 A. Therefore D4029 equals 9.304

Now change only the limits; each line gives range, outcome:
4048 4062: 9.284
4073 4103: 8.404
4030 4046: 9.119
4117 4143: 8.761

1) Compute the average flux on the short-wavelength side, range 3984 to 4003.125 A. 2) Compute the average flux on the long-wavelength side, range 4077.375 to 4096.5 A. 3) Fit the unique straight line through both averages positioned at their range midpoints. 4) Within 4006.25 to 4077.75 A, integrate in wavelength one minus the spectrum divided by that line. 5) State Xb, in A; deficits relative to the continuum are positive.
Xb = -3.04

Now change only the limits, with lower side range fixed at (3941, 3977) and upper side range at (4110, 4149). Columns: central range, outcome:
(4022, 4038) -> -3.2 A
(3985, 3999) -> -4.4 A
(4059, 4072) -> -0.9 A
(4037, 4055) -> -3.5 A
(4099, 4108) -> 1.5 A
